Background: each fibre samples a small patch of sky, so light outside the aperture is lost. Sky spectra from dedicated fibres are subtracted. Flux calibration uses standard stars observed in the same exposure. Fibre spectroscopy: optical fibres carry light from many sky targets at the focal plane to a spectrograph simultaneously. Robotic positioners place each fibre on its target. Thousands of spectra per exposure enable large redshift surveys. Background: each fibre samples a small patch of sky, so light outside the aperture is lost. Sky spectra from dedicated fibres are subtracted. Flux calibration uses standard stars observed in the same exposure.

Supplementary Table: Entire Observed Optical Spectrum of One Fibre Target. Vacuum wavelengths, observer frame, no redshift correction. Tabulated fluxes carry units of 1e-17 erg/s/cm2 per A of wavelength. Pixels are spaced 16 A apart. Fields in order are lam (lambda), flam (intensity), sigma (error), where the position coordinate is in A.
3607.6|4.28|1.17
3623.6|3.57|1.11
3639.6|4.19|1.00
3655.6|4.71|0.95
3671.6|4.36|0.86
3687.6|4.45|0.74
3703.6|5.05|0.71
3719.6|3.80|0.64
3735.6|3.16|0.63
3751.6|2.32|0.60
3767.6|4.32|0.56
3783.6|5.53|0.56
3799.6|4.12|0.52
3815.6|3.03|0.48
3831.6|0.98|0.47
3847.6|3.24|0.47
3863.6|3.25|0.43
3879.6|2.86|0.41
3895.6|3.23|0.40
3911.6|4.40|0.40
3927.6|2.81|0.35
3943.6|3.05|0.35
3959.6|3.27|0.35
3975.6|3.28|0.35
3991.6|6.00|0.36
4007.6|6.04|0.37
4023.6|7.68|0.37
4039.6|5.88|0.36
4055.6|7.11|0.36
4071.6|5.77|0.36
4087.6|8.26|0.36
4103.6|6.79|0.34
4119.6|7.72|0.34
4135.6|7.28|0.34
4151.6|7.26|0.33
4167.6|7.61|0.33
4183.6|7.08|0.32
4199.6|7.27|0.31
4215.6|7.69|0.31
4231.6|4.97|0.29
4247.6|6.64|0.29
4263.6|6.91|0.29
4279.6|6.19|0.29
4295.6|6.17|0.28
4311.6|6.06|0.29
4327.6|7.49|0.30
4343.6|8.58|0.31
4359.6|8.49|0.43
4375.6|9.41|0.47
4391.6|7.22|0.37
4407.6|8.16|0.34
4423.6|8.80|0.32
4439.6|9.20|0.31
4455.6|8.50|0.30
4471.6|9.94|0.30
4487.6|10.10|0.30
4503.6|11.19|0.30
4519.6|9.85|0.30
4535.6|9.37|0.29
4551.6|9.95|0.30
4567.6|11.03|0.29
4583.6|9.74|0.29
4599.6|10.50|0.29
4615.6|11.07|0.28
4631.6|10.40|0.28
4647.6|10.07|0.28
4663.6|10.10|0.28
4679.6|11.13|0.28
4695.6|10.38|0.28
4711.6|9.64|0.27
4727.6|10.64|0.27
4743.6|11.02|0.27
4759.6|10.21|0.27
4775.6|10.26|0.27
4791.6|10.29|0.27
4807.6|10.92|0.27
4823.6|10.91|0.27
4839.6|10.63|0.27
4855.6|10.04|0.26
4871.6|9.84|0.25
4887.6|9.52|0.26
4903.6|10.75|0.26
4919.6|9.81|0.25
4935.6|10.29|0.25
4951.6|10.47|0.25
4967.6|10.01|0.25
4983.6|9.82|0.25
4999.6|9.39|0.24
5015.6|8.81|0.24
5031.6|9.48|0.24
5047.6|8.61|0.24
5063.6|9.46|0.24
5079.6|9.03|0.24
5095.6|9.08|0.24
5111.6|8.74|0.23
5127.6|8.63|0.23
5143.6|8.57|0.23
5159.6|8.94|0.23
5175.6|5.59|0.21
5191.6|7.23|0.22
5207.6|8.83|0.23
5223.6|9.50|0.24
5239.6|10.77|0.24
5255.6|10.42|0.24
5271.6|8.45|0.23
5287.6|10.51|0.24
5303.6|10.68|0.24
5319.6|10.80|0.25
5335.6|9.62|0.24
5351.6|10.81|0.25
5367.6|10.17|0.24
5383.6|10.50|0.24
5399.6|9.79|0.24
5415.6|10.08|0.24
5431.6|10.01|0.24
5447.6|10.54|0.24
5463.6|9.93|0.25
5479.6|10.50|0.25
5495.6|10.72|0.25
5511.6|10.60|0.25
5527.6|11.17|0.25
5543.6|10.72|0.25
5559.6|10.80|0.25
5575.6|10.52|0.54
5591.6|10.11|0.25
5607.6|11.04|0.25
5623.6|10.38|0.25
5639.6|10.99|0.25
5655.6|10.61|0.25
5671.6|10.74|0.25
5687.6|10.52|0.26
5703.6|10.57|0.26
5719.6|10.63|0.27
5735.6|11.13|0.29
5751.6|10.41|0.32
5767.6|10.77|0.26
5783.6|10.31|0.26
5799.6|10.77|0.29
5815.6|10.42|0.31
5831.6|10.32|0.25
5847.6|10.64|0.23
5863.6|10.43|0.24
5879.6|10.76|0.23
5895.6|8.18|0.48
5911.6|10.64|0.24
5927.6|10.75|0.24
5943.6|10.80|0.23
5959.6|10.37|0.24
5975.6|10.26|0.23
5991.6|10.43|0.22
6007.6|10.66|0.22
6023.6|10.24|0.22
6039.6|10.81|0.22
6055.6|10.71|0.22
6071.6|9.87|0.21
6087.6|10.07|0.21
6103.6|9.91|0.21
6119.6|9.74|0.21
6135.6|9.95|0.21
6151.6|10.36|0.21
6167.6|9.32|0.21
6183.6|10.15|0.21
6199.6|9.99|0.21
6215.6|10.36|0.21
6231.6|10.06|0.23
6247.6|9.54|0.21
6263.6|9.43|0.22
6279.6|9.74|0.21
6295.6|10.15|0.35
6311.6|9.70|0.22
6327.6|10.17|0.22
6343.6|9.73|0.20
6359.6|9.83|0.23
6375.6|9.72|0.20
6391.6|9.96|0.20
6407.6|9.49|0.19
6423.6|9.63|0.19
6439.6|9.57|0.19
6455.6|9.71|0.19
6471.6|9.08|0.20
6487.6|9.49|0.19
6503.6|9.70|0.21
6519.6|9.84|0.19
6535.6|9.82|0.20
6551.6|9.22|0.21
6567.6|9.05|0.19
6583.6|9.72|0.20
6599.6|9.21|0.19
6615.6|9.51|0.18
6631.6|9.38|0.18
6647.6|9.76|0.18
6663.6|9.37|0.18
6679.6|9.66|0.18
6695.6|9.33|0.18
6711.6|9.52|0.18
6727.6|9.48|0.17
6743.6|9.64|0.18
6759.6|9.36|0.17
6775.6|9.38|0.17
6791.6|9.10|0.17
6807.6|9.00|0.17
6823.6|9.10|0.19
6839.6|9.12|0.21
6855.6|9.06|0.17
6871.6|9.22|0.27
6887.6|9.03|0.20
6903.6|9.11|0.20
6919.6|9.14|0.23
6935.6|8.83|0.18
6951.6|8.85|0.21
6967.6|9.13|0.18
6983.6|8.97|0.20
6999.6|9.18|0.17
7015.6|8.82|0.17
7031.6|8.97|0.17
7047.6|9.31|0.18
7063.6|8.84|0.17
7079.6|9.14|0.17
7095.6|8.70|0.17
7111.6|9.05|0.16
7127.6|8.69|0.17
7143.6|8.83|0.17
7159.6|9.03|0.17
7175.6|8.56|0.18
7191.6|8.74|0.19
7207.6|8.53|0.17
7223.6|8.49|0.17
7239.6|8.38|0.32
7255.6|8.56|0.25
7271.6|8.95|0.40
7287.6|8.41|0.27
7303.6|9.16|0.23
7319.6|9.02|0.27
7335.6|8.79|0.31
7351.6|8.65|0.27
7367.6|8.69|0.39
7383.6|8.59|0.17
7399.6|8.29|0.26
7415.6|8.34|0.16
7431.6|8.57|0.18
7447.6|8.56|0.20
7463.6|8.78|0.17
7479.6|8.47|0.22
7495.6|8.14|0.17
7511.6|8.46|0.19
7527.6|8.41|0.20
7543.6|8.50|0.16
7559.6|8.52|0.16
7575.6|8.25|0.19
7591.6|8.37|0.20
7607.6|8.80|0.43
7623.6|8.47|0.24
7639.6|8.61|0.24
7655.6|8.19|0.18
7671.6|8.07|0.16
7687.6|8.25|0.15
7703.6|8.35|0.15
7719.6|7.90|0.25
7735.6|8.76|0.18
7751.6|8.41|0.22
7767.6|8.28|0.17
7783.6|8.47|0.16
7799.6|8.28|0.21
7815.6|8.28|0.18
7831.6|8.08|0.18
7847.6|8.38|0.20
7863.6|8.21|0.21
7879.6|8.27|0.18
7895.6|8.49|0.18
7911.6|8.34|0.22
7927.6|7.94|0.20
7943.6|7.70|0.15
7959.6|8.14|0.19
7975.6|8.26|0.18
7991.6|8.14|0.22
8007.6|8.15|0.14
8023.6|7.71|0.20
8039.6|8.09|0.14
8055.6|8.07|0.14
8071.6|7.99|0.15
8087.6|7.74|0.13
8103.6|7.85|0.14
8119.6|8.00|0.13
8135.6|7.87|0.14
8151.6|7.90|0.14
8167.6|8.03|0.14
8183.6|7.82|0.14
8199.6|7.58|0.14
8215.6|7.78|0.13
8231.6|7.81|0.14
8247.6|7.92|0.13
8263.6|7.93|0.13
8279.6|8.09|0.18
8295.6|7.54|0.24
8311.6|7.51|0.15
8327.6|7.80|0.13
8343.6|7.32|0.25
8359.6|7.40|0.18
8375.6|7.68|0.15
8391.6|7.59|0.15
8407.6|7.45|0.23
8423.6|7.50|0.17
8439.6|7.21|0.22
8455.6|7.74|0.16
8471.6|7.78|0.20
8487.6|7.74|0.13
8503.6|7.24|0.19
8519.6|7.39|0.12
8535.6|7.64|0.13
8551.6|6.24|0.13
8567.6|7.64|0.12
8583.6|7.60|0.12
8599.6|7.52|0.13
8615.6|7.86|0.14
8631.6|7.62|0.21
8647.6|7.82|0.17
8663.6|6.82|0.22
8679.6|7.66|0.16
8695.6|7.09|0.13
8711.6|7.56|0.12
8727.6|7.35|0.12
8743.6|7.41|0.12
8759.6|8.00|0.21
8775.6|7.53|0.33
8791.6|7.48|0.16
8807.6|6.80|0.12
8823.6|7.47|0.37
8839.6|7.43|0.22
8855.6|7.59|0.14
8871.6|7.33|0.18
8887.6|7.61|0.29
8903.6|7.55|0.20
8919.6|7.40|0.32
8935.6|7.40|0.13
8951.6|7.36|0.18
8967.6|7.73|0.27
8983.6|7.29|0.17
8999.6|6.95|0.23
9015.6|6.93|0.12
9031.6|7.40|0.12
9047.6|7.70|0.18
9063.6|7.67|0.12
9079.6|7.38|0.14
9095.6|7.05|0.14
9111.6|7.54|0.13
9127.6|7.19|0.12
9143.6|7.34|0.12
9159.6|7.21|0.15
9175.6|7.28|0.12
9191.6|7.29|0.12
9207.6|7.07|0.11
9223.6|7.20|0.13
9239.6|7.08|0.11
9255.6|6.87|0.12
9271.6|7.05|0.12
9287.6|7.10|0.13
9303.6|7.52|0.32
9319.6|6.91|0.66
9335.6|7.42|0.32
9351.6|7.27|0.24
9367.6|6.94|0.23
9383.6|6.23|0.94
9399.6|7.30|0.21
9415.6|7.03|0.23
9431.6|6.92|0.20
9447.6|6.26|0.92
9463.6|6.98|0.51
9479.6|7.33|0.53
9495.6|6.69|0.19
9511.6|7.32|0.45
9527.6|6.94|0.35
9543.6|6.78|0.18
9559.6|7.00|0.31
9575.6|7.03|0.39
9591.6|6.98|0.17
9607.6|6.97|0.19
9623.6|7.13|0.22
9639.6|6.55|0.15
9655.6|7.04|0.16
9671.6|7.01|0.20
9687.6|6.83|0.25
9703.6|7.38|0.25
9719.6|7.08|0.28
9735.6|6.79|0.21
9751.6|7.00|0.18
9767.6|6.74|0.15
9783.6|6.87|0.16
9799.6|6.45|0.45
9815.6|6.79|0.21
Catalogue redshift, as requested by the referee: 0.00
